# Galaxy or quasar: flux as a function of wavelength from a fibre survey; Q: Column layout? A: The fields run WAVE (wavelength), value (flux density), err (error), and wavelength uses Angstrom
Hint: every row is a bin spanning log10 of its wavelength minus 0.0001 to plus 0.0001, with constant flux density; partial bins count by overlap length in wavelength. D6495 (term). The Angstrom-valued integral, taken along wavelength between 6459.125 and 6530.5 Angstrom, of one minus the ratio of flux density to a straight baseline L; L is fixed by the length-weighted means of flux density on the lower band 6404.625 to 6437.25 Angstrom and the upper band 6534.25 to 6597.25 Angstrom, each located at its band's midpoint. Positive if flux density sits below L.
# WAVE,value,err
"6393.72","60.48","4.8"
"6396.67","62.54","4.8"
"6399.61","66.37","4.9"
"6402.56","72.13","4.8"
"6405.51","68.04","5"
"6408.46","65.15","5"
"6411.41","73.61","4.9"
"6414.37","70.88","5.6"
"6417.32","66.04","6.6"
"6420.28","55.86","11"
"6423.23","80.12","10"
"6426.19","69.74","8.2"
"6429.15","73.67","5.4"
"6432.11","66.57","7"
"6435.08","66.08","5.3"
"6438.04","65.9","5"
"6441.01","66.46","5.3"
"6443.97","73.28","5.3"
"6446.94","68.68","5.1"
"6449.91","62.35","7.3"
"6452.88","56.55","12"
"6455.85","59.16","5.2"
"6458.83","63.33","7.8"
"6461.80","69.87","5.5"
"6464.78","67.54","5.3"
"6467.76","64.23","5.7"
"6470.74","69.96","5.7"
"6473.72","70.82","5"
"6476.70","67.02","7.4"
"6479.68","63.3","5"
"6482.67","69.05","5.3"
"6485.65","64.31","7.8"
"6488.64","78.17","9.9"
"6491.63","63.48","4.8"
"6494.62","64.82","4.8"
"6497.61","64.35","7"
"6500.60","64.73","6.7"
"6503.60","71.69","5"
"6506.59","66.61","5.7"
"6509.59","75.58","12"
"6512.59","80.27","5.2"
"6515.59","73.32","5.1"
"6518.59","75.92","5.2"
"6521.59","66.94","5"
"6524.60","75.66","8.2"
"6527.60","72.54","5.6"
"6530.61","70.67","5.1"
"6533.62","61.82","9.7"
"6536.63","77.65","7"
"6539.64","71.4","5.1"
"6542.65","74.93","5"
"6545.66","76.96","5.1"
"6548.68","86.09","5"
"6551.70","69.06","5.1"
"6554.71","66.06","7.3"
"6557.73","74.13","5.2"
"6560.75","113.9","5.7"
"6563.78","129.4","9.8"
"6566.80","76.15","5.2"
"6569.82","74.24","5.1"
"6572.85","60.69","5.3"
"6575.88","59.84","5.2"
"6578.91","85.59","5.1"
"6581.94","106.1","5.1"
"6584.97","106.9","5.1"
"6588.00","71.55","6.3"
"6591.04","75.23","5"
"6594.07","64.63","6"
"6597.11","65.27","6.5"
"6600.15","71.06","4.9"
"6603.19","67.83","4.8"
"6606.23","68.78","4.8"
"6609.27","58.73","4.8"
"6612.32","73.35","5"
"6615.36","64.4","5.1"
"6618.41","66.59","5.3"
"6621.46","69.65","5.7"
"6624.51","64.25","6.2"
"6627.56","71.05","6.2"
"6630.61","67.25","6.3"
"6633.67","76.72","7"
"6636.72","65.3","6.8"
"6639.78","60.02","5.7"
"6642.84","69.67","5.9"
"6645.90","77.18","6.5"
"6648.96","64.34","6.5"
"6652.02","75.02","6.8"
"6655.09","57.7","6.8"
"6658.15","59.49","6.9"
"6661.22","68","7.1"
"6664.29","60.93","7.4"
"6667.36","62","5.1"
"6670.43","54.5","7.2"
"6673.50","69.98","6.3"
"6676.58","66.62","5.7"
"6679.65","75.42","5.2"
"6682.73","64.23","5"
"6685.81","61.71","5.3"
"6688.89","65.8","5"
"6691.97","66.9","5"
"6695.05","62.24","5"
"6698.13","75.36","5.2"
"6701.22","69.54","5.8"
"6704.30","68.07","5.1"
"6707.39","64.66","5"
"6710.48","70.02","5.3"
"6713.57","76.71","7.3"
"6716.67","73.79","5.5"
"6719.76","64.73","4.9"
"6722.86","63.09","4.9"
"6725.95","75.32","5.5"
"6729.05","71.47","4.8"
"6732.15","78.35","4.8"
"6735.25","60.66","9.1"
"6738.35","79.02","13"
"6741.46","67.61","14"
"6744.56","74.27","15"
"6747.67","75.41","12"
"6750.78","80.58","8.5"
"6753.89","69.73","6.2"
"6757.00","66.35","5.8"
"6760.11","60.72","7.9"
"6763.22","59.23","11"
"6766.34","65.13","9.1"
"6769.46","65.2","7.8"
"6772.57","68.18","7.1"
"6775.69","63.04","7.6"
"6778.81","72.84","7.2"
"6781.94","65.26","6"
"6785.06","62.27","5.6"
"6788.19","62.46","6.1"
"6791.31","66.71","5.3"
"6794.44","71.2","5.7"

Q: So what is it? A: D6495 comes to 4.92 Angstrom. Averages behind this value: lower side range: 68.7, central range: 69.5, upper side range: 80.3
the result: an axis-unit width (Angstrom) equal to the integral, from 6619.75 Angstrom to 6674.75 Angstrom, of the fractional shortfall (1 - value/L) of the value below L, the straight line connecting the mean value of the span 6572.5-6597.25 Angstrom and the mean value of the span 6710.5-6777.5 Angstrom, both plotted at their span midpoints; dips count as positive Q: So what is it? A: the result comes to 6.5 Angstrom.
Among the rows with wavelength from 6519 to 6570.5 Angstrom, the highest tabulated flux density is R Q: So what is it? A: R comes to 129.4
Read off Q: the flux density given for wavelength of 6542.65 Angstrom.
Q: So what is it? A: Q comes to 74.93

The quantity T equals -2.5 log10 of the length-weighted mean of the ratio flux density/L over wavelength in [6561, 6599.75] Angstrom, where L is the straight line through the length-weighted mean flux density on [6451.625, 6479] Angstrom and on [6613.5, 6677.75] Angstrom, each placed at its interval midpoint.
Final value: -0.24 mag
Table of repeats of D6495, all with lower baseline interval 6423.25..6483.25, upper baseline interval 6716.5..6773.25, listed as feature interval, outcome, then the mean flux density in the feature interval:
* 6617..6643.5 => 0.24 Angstrom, 67.8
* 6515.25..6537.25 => -1.29 Angstrom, 71.5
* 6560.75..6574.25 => -4.11 Angstrom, 88.5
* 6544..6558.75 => -1.46 Angstrom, 74.5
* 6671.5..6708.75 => 0.81 Angstrom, 67.4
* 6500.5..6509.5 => -0.27 Angstrom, 69.3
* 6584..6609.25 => -1.54 Angstrom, 72.3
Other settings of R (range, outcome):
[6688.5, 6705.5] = 75.36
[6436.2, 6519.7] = 80.27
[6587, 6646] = 77.18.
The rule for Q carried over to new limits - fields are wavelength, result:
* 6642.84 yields 69.67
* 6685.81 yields 61.71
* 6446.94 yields 68.68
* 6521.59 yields 66.94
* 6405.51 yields 68.04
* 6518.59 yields 75.92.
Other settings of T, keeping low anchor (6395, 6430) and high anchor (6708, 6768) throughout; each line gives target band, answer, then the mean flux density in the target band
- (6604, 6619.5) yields 0.05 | 66.4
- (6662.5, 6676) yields 0.12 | 62.3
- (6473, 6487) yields 0.03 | 66.7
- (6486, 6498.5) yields 0.02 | 67.5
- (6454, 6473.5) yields 0.05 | 65.8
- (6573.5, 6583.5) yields -0.18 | 81.9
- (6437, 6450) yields 0.01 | 67.9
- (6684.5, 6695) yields 0.09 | 64.5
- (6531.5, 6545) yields -0.04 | 71.8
